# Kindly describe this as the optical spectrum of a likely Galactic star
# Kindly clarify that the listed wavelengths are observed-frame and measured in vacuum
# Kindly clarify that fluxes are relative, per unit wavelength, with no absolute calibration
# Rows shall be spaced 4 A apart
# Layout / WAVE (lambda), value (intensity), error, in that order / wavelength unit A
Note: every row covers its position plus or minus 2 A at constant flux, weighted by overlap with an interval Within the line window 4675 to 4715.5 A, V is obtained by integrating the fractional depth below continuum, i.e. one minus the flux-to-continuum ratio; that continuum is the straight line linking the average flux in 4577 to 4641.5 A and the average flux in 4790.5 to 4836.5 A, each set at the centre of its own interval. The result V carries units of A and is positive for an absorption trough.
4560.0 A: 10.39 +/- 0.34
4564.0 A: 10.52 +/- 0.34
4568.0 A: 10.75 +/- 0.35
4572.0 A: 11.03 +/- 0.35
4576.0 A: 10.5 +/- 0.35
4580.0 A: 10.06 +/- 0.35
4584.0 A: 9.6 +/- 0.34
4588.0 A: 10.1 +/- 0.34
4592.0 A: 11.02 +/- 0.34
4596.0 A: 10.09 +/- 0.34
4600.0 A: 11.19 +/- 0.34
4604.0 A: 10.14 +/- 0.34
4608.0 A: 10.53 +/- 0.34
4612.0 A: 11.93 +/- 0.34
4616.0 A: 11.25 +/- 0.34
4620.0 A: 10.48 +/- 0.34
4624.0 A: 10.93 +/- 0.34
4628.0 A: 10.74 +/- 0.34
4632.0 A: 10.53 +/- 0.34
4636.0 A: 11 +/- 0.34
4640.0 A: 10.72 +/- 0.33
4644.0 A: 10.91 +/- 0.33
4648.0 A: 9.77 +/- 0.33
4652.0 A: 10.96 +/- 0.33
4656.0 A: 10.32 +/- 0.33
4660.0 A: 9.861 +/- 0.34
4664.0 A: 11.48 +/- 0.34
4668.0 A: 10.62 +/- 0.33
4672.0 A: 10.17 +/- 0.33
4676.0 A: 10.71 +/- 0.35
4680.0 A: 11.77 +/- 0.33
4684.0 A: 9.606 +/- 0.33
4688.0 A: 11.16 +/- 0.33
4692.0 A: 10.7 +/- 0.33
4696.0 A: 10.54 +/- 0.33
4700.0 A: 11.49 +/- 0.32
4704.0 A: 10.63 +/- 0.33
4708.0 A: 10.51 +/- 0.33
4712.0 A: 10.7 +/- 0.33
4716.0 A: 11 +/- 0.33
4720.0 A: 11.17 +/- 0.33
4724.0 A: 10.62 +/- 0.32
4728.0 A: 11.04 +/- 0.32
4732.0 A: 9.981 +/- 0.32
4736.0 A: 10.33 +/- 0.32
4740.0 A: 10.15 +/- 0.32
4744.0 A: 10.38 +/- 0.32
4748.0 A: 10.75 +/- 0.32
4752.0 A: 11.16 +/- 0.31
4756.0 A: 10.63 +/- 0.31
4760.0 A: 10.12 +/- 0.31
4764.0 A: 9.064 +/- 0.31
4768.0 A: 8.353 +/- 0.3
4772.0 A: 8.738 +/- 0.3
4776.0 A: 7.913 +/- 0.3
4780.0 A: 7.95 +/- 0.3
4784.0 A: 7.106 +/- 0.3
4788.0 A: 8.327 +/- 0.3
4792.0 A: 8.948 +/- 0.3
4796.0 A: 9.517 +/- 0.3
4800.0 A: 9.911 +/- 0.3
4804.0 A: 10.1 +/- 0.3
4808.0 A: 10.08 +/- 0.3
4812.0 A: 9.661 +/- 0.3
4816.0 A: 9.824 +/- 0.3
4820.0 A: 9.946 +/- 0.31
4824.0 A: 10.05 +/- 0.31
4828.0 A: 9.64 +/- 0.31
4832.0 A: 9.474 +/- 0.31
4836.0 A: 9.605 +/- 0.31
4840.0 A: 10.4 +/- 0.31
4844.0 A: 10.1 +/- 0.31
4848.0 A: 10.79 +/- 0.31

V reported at -2.1 A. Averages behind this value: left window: 10.6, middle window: 10.8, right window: 9.74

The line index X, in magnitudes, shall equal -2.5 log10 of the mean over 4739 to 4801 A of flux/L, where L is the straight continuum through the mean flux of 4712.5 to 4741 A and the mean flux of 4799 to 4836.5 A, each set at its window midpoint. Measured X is 0.11 mag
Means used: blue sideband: 10.6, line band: 9.29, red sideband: 9.84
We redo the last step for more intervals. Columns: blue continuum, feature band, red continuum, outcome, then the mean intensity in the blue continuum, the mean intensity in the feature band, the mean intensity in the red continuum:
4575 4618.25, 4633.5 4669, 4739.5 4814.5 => -0.04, 10.6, 10.6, 9.4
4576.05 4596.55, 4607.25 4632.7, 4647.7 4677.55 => -0.06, 10.2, 11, 10.5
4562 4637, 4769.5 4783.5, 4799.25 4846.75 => 0.24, 10.6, 8.09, 9.91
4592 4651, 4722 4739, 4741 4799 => -0.09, 10.7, 10.5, 9.24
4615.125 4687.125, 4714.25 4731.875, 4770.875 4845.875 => -0.08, 10.7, 10.9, 9.34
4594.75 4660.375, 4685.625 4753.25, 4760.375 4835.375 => -0.09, 10.7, 10.7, 9.17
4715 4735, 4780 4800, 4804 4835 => 0.18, 10.7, 8.57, 9.82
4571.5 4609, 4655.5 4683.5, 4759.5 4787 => -0.12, 10.4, 10.7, 8.37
